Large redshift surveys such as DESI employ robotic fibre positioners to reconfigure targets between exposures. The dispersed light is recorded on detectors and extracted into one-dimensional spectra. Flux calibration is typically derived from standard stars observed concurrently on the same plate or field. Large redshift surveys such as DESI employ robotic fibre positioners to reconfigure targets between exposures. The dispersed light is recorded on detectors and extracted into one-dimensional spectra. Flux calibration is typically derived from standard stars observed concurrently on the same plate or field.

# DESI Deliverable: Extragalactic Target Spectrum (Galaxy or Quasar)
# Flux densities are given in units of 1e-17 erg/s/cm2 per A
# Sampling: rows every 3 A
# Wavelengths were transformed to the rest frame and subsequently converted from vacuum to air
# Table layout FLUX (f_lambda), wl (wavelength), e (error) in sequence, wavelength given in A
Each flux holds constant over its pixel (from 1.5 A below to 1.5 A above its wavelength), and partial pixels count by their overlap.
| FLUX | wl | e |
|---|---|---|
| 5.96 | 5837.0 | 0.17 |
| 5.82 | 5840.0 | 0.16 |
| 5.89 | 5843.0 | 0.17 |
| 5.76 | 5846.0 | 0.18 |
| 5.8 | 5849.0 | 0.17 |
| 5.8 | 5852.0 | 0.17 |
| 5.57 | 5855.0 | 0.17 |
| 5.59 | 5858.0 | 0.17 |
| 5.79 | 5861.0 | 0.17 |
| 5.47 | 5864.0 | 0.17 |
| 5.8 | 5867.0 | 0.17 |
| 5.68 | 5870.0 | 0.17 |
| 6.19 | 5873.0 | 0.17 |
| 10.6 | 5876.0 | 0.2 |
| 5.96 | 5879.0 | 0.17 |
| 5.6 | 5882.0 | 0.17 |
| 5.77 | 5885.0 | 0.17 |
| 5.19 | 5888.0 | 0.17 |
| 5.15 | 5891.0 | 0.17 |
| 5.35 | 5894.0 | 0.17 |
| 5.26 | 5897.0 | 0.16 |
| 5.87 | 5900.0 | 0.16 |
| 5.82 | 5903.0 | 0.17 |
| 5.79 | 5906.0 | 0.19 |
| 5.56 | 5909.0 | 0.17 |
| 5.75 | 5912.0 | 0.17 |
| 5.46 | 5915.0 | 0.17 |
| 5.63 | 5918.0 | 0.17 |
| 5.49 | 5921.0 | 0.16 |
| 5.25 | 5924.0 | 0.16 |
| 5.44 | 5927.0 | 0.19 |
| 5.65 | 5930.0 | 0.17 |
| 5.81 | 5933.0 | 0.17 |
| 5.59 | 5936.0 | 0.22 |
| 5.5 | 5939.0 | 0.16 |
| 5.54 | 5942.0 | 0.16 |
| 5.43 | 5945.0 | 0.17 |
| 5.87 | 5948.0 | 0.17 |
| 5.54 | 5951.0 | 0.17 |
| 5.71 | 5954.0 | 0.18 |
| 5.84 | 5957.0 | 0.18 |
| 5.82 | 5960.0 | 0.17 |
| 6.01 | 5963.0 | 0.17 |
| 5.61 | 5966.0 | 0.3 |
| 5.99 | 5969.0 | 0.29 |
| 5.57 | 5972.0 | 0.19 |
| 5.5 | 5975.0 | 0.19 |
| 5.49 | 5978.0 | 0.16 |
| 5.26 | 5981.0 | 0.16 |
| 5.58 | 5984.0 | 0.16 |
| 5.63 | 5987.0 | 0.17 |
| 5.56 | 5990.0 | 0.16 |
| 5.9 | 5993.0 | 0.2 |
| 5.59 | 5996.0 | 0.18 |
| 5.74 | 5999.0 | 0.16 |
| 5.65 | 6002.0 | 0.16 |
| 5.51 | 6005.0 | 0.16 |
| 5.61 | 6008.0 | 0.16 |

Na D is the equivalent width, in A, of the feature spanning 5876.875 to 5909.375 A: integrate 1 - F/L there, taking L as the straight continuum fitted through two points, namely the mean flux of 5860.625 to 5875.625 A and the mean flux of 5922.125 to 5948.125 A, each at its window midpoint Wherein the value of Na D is 1.4 A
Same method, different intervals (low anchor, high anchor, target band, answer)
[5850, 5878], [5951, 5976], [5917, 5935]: 1.2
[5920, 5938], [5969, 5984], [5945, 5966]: -0.9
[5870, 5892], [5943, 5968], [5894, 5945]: 3.8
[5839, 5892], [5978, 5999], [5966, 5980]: 0.0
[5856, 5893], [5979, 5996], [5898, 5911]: 0.4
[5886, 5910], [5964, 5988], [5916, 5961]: -0.5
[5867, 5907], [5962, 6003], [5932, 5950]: 0.6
